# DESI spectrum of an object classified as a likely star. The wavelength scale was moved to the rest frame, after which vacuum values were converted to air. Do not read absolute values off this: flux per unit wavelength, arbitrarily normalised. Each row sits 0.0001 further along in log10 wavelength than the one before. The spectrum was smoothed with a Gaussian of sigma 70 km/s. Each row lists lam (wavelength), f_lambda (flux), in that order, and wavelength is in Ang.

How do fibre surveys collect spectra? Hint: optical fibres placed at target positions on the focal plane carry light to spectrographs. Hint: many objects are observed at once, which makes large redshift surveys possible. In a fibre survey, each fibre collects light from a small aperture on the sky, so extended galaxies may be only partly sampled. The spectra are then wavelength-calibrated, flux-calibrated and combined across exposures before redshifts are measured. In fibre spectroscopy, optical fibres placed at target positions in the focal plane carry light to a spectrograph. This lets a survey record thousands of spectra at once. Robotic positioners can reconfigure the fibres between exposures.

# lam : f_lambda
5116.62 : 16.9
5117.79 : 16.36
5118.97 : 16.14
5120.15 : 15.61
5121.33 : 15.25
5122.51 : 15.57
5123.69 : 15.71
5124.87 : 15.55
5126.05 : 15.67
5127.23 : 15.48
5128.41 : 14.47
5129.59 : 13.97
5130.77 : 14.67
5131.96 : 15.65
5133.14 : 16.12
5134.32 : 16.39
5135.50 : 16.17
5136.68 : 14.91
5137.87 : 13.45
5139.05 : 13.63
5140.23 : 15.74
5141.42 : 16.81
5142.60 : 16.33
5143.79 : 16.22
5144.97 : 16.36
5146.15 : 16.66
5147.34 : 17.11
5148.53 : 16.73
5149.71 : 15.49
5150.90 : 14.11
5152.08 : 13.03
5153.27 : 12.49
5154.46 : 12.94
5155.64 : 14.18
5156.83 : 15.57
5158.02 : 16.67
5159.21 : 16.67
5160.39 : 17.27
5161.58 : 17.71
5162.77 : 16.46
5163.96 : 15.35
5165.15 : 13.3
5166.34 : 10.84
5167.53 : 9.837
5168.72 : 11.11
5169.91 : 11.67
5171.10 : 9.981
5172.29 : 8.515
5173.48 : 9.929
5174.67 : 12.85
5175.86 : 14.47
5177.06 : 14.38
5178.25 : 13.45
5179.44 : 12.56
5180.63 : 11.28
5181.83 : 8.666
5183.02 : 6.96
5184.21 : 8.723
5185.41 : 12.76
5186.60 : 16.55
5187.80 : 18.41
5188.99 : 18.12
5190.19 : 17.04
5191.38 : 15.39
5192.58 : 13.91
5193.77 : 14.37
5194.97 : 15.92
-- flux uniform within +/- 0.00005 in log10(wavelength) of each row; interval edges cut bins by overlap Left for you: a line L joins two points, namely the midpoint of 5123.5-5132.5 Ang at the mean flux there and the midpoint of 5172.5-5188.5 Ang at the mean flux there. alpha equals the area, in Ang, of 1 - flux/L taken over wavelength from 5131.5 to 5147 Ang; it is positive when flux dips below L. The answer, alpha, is -1.3 Ang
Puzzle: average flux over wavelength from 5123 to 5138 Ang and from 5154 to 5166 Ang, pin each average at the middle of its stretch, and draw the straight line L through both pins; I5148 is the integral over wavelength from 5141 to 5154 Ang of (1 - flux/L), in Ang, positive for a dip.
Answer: -0.1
